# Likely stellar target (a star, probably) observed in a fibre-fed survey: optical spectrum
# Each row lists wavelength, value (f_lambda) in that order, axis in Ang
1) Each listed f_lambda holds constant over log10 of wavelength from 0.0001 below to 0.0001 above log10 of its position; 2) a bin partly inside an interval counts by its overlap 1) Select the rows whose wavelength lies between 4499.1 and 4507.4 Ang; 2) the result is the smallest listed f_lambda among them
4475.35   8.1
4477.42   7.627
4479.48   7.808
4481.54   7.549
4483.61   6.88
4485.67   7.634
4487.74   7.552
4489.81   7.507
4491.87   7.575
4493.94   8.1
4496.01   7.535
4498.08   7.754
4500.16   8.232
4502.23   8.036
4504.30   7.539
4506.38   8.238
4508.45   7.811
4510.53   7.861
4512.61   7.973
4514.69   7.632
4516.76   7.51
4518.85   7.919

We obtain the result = 7.539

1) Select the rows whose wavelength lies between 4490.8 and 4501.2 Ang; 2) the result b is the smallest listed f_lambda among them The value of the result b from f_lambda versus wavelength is 7.535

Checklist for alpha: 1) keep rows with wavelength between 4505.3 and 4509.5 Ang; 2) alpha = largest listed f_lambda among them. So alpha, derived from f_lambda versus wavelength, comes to 8.238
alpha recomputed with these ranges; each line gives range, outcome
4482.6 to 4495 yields 8.1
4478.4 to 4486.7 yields 7.808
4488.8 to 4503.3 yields 8.232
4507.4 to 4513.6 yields 7.973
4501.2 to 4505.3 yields 8.036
